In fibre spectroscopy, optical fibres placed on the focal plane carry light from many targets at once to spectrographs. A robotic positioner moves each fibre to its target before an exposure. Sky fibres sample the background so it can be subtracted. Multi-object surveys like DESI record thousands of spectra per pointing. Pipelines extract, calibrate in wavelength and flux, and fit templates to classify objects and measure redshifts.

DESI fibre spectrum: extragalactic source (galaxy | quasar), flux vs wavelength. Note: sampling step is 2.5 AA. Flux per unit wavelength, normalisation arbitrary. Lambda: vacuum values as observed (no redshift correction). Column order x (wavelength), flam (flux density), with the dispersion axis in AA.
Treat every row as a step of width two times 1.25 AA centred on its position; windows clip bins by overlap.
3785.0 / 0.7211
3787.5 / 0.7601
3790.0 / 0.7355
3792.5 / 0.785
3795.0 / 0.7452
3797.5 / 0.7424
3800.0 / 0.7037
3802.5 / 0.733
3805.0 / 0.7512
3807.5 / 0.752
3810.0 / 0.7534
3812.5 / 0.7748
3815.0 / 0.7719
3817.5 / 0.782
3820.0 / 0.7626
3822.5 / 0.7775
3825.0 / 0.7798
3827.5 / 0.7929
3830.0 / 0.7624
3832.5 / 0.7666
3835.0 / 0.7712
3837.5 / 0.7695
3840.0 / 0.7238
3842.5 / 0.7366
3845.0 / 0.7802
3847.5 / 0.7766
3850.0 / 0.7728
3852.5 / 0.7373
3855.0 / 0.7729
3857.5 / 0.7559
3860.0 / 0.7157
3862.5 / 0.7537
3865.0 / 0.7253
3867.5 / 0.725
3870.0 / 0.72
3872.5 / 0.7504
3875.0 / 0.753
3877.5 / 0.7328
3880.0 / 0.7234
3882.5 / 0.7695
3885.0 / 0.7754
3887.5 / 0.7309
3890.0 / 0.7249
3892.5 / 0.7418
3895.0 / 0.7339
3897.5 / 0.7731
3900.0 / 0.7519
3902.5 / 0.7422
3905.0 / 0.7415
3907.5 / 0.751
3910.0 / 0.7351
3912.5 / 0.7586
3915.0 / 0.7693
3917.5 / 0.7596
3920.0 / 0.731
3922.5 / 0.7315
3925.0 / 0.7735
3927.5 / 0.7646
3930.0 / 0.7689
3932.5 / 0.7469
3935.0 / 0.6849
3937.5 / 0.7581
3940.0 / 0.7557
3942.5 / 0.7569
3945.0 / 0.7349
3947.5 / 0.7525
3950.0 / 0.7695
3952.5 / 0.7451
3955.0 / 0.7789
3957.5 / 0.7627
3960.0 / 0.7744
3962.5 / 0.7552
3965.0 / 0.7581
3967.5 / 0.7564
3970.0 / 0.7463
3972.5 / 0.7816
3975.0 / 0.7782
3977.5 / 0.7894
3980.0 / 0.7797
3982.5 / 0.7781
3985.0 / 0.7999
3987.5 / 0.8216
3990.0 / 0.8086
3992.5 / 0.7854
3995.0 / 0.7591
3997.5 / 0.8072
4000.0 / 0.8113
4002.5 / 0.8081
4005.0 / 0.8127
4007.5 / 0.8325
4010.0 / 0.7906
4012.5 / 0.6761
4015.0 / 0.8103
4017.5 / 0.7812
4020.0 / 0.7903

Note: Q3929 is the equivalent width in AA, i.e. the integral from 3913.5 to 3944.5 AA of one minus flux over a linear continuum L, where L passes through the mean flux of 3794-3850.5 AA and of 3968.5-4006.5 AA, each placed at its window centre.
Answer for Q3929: 1.2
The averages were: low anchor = 0.76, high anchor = 0.791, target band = 0.75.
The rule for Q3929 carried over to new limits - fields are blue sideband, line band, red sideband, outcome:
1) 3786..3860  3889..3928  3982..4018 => 1.3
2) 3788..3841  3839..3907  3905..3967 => 0.9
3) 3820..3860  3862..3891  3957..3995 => 1.0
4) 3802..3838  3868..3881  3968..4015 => 0.6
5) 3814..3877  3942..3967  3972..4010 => 0.9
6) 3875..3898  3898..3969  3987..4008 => 1.6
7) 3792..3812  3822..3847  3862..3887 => -0.7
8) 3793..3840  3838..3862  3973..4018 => 0.4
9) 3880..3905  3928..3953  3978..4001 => 0.7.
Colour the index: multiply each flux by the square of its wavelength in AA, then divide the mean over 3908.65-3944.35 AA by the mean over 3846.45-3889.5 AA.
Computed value 1.04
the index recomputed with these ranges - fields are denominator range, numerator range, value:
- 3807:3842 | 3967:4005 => 1.12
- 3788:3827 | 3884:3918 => 1.04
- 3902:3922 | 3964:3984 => 1.06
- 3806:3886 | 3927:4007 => 1.09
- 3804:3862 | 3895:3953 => 1.03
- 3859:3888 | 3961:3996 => 1.11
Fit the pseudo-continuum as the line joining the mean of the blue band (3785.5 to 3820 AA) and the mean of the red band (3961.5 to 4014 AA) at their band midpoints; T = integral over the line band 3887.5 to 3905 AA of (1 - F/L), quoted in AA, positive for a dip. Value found 0.6 AA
